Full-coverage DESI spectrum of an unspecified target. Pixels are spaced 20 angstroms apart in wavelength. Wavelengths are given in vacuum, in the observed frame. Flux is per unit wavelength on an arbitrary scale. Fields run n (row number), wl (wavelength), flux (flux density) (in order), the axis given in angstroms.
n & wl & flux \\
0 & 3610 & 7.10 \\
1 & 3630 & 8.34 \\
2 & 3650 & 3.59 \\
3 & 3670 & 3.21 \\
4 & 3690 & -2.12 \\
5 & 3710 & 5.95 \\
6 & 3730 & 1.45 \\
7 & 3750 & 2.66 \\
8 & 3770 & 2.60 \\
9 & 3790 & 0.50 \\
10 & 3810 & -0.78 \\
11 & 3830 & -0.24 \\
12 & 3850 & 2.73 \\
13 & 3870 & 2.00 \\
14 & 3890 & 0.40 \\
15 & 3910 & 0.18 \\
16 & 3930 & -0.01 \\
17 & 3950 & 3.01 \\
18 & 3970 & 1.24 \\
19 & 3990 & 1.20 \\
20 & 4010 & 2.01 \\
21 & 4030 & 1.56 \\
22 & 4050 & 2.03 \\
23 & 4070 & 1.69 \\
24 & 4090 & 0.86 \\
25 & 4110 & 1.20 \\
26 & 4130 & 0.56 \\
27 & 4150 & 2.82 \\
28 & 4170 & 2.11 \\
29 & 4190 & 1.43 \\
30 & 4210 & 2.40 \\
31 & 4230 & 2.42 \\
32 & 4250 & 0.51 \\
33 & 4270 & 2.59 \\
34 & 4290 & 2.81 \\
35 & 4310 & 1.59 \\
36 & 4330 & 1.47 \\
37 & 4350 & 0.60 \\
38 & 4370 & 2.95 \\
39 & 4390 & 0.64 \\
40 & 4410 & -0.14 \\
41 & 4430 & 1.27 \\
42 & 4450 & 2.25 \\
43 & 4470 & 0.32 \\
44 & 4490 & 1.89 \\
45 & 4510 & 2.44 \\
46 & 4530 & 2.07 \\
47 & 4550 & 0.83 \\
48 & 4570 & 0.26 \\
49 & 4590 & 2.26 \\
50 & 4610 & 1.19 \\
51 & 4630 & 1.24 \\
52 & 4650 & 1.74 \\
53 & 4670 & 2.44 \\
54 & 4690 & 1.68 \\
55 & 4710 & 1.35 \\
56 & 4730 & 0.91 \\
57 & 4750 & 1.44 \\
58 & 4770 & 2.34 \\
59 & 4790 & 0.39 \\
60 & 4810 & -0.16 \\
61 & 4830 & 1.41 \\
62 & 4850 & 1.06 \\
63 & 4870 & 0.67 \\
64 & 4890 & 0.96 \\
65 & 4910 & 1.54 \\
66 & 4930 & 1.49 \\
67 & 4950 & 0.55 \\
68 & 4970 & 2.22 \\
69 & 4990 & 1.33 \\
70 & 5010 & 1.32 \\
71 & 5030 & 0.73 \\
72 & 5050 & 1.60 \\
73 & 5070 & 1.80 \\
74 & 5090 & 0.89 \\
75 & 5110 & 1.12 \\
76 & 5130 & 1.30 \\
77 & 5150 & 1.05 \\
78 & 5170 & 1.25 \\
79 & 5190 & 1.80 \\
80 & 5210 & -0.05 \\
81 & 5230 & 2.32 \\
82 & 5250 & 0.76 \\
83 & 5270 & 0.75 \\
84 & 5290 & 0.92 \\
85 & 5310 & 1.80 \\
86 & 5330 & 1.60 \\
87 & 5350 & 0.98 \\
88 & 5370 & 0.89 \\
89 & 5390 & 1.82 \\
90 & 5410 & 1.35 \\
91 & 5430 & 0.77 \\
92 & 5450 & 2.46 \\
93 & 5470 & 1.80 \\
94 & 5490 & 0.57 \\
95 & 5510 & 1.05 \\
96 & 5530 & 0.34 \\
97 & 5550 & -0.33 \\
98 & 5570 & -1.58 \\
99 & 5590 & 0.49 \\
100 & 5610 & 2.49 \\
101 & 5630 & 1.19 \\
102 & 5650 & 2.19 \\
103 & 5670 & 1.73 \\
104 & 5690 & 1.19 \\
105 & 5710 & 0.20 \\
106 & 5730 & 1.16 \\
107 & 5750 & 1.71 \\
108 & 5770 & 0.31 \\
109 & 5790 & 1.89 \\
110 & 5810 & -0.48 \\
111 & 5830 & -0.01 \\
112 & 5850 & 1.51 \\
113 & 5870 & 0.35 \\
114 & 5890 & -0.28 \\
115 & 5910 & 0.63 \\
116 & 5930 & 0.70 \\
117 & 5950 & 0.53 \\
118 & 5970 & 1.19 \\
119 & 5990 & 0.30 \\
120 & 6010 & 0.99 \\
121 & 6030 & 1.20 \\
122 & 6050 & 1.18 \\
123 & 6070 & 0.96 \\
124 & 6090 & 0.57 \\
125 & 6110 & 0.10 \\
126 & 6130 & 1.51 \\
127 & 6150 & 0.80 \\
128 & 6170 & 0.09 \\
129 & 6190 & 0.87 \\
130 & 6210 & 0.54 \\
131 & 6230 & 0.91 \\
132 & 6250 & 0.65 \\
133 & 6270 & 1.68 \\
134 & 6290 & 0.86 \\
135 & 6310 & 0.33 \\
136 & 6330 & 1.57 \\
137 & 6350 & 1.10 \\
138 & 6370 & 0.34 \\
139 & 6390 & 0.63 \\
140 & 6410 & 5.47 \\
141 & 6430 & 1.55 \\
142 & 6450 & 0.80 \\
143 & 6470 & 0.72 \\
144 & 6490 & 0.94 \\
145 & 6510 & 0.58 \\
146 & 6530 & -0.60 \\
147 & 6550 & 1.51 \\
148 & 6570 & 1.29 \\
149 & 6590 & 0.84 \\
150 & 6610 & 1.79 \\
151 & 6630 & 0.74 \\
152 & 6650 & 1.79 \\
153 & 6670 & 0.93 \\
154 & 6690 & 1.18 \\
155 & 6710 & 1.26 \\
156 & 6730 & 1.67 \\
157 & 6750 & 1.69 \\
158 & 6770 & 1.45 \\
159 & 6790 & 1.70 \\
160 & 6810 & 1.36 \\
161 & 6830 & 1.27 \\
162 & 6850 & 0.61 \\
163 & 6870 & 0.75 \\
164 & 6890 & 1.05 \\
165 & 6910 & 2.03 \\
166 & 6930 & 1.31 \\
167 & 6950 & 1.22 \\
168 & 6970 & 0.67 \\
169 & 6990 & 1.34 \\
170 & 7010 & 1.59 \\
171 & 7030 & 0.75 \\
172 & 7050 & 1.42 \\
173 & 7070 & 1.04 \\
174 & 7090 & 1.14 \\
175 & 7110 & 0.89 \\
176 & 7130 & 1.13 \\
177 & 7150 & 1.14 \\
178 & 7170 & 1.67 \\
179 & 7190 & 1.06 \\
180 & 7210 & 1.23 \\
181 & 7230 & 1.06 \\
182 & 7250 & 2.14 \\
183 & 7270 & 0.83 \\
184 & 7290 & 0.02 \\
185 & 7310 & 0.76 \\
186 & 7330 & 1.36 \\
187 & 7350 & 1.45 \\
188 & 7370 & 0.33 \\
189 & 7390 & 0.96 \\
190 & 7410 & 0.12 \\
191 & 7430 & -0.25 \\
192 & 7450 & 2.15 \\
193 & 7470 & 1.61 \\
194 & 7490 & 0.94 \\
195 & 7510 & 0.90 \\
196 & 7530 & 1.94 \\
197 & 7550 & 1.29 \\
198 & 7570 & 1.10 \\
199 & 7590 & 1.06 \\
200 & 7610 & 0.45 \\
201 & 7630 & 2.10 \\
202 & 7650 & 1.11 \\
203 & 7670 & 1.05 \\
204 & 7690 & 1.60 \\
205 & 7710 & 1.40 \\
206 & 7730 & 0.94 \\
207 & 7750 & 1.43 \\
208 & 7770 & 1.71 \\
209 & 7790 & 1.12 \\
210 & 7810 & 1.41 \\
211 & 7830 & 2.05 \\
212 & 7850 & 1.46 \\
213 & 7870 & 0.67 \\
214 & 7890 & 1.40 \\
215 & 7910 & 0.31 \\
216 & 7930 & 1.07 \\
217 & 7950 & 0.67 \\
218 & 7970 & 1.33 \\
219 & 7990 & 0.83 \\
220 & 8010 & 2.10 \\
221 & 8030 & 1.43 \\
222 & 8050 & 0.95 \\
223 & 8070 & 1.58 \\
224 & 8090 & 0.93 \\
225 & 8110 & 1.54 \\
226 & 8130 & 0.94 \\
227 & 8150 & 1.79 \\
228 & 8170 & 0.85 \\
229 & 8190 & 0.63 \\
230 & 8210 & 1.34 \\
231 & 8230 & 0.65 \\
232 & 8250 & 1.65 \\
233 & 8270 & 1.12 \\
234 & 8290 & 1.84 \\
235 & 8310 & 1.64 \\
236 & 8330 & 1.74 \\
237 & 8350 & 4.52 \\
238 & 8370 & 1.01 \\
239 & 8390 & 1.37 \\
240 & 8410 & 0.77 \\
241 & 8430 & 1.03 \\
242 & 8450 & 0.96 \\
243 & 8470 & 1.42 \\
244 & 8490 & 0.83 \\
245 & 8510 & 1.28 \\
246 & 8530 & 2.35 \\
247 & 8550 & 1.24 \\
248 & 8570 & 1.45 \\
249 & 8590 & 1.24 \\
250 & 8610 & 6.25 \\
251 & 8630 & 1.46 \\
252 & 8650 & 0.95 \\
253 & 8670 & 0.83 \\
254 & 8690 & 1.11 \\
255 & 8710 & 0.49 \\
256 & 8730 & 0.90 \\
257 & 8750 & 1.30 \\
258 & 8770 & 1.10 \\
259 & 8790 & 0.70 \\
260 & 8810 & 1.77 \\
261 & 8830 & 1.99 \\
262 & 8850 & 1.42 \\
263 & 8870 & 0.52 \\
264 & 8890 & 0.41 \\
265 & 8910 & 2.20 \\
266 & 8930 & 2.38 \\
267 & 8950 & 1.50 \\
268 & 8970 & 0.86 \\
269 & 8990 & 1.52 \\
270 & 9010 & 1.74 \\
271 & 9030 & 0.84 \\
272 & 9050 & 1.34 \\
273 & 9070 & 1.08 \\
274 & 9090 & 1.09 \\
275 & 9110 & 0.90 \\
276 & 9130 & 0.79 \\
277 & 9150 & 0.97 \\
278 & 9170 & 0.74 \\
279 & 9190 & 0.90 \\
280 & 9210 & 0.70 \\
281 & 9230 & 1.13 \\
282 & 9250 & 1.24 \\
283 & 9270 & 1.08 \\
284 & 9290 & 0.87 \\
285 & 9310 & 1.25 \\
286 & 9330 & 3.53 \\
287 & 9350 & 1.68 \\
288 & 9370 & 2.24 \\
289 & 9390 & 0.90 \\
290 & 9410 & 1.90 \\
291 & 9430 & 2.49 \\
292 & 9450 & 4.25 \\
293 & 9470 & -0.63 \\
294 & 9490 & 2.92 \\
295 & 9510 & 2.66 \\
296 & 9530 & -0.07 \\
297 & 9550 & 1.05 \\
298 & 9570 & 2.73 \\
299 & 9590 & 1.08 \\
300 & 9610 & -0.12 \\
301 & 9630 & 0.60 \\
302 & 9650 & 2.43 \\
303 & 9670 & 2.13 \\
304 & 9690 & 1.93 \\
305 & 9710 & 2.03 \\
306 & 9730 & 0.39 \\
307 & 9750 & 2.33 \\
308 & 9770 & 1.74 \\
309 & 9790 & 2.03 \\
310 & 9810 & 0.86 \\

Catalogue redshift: 0.72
